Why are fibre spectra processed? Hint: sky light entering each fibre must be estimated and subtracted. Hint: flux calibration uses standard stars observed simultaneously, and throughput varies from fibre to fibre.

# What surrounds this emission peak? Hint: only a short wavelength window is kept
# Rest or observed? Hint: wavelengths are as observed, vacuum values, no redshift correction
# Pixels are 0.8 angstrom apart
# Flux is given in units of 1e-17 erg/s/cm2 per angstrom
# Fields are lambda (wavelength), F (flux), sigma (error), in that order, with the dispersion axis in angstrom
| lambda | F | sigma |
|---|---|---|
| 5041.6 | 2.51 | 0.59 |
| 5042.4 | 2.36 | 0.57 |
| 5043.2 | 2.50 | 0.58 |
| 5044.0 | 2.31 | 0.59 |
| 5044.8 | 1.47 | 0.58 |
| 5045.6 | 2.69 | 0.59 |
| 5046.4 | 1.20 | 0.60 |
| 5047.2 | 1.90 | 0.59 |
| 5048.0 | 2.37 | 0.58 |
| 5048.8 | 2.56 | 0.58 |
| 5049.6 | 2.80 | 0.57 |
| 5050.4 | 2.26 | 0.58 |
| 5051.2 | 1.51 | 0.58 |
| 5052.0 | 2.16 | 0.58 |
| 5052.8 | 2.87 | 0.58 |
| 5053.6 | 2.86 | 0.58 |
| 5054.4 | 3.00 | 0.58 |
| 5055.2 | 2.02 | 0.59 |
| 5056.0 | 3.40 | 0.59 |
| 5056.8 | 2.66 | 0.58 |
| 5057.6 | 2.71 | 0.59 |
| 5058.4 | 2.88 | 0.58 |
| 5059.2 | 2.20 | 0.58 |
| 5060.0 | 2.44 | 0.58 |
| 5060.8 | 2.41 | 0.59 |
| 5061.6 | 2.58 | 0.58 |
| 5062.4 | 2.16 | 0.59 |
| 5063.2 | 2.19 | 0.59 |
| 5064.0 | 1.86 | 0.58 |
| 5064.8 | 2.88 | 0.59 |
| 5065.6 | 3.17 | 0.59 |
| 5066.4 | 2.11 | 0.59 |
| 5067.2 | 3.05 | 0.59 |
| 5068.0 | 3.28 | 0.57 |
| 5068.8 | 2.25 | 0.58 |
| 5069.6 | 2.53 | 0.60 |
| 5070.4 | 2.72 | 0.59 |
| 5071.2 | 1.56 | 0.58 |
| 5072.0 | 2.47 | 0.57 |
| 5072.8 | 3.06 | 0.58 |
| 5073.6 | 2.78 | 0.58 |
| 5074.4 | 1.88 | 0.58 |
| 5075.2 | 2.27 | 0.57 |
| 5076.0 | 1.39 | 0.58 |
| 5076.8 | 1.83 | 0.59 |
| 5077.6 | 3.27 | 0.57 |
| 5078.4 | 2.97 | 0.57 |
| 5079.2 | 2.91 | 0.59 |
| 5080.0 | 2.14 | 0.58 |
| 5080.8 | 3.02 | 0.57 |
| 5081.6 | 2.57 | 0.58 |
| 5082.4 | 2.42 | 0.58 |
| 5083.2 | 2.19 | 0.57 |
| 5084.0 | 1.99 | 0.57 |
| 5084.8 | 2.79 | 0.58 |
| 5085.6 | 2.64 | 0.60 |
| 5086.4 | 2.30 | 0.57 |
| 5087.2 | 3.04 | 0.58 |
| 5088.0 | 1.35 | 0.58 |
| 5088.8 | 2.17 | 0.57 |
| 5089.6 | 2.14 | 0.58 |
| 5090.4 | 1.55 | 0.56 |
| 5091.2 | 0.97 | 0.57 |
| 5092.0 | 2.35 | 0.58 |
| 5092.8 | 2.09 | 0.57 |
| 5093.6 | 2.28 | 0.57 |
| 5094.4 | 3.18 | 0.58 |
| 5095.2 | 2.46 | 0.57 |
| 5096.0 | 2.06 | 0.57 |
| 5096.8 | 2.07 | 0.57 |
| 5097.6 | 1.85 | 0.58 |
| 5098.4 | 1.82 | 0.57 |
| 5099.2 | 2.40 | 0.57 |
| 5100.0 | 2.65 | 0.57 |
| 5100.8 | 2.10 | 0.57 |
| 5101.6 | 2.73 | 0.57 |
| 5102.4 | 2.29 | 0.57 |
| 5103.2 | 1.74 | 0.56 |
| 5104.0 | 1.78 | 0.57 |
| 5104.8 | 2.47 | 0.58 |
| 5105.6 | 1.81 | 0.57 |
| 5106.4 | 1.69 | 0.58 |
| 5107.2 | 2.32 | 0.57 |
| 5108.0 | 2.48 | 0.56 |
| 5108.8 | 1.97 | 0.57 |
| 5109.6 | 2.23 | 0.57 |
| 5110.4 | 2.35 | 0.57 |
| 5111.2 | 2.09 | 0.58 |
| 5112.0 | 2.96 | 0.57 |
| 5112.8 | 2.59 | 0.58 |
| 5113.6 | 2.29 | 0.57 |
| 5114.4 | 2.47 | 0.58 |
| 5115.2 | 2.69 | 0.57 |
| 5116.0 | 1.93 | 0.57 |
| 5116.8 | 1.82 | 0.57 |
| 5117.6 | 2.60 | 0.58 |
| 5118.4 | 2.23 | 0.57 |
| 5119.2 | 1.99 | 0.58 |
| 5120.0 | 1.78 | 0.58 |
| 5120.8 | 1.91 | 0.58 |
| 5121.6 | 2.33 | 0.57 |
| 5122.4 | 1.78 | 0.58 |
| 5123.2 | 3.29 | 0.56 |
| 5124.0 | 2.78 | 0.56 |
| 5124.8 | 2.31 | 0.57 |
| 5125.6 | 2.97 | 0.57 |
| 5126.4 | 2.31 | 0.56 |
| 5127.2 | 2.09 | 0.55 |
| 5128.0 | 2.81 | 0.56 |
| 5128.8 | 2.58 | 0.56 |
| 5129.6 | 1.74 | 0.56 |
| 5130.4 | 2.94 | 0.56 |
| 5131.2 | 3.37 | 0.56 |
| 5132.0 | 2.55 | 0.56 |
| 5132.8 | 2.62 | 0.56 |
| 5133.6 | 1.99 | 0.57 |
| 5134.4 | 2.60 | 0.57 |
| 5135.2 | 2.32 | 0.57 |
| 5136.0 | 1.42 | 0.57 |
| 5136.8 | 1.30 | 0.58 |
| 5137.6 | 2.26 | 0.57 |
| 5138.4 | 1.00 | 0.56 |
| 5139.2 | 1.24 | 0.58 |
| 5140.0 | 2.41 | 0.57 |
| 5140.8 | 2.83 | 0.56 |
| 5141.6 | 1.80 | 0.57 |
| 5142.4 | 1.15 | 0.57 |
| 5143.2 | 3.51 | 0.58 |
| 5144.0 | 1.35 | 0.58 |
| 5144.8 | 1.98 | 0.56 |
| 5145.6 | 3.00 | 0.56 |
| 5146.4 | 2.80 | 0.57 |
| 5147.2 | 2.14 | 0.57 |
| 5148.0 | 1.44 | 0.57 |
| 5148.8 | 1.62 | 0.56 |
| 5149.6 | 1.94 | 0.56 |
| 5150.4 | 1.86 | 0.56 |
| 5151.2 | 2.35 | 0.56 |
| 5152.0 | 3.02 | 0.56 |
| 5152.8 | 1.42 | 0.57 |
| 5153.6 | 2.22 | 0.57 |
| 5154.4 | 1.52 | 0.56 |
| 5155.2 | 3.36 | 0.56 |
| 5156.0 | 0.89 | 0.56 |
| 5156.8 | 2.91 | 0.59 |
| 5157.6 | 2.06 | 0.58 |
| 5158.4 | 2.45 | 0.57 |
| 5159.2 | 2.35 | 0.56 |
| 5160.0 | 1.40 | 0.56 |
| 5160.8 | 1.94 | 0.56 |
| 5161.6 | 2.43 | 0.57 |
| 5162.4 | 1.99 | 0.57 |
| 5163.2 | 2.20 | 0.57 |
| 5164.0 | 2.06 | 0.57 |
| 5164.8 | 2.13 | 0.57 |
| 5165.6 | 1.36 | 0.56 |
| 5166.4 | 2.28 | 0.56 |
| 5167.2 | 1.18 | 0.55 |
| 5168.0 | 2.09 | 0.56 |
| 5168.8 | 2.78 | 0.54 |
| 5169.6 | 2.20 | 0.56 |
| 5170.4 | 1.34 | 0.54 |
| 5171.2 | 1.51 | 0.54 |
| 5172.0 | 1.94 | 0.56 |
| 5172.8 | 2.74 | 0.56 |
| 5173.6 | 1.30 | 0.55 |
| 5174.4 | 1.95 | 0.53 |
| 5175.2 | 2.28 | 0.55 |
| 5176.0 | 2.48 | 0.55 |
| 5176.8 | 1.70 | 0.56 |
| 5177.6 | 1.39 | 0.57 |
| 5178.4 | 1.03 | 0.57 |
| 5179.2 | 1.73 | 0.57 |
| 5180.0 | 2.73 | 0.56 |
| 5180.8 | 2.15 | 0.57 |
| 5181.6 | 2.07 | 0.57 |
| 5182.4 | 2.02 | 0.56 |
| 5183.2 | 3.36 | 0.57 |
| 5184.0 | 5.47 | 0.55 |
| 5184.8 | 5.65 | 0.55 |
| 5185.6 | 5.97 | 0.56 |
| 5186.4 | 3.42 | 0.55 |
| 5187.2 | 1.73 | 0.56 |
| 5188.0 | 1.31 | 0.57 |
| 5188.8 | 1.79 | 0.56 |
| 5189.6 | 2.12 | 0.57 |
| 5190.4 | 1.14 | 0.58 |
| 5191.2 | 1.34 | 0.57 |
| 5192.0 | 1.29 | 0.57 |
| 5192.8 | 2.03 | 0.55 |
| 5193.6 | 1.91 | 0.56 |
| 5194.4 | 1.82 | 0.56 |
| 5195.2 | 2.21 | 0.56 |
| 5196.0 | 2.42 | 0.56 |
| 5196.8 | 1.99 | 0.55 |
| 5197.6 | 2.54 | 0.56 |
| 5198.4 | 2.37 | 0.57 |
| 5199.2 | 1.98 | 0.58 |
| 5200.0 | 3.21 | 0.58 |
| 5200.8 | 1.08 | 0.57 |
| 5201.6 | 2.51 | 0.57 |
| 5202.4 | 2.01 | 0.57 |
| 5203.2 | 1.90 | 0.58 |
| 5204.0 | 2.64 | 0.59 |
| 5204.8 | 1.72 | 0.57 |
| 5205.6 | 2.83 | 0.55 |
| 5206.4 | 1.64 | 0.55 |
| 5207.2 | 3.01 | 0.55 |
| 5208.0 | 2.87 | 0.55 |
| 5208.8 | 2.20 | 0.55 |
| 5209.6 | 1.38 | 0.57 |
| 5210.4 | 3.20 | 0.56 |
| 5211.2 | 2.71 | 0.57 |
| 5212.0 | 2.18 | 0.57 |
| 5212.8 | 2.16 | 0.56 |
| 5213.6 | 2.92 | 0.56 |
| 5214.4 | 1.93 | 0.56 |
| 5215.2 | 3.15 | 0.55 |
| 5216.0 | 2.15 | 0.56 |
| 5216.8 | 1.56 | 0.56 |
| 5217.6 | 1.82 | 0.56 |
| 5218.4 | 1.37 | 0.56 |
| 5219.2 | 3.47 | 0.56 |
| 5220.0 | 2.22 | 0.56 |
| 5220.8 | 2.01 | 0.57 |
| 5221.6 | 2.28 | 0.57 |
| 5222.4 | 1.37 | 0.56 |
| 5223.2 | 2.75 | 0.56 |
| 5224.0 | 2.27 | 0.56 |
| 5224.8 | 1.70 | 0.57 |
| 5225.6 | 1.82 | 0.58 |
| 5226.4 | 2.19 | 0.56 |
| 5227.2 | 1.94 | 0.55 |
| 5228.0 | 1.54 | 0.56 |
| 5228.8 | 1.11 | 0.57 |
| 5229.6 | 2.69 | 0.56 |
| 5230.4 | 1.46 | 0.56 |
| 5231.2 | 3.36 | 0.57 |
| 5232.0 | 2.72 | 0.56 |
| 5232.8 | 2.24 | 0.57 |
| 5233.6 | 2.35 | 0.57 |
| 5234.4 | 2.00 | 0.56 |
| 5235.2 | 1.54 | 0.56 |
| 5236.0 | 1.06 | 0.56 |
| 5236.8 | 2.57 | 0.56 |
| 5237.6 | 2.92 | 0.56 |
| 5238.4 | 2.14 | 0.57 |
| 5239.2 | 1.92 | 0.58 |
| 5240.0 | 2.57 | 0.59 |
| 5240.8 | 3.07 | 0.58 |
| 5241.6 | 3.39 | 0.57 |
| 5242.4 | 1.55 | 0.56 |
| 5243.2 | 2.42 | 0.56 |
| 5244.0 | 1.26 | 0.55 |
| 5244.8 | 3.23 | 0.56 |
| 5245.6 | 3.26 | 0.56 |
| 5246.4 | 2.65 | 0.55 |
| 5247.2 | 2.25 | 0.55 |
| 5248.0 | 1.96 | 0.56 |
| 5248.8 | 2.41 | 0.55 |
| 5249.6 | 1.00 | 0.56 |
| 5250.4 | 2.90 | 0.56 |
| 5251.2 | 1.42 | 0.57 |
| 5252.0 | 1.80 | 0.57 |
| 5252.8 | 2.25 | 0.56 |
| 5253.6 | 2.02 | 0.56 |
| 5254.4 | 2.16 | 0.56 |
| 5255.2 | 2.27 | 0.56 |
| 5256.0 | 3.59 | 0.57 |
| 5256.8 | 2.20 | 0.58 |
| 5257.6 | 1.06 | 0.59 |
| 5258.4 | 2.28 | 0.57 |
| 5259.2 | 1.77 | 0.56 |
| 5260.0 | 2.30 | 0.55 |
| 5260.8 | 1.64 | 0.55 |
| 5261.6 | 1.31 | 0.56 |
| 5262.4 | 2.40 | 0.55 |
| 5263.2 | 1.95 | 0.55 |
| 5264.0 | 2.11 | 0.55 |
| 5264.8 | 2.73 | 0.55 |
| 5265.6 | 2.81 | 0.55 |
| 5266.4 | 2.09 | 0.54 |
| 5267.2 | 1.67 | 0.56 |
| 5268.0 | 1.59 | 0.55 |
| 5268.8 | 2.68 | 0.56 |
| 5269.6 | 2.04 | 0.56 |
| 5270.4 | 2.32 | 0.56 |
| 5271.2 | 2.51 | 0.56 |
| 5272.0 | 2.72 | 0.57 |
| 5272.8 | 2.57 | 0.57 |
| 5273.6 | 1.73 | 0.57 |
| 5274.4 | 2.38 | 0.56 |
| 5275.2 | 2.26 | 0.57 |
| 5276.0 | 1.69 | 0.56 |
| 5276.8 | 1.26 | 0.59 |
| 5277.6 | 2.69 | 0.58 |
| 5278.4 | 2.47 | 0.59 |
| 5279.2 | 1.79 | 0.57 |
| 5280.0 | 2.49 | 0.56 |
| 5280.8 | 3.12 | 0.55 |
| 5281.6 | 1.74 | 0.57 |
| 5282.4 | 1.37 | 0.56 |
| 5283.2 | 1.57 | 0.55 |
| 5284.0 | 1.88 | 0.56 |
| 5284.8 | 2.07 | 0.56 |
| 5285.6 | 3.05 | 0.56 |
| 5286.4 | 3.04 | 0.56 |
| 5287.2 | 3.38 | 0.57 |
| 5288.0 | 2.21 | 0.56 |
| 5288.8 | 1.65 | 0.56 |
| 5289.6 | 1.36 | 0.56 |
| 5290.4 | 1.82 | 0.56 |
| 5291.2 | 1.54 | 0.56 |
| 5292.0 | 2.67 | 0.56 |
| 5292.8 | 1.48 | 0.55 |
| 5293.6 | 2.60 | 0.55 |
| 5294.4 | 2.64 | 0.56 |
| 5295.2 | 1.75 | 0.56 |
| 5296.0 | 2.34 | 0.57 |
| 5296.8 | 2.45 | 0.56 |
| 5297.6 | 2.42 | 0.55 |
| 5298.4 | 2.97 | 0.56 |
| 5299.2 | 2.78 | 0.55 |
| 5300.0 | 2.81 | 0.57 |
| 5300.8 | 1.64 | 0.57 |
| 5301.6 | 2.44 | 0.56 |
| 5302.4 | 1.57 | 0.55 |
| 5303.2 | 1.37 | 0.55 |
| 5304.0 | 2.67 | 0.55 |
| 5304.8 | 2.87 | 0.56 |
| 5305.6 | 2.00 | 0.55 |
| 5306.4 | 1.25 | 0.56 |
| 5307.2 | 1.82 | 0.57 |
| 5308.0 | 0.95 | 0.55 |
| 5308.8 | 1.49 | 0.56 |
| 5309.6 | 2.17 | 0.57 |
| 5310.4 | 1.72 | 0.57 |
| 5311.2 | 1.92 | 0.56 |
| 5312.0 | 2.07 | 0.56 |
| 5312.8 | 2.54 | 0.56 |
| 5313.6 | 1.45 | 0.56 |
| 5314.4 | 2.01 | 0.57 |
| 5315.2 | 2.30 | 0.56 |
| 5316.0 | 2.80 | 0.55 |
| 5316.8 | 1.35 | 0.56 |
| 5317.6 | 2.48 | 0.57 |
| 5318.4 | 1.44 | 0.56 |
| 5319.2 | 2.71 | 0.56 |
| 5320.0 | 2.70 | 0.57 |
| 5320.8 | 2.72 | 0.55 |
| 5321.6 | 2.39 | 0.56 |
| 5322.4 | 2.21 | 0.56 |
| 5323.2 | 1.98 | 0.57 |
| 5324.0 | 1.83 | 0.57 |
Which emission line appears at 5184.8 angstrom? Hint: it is H-gamma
